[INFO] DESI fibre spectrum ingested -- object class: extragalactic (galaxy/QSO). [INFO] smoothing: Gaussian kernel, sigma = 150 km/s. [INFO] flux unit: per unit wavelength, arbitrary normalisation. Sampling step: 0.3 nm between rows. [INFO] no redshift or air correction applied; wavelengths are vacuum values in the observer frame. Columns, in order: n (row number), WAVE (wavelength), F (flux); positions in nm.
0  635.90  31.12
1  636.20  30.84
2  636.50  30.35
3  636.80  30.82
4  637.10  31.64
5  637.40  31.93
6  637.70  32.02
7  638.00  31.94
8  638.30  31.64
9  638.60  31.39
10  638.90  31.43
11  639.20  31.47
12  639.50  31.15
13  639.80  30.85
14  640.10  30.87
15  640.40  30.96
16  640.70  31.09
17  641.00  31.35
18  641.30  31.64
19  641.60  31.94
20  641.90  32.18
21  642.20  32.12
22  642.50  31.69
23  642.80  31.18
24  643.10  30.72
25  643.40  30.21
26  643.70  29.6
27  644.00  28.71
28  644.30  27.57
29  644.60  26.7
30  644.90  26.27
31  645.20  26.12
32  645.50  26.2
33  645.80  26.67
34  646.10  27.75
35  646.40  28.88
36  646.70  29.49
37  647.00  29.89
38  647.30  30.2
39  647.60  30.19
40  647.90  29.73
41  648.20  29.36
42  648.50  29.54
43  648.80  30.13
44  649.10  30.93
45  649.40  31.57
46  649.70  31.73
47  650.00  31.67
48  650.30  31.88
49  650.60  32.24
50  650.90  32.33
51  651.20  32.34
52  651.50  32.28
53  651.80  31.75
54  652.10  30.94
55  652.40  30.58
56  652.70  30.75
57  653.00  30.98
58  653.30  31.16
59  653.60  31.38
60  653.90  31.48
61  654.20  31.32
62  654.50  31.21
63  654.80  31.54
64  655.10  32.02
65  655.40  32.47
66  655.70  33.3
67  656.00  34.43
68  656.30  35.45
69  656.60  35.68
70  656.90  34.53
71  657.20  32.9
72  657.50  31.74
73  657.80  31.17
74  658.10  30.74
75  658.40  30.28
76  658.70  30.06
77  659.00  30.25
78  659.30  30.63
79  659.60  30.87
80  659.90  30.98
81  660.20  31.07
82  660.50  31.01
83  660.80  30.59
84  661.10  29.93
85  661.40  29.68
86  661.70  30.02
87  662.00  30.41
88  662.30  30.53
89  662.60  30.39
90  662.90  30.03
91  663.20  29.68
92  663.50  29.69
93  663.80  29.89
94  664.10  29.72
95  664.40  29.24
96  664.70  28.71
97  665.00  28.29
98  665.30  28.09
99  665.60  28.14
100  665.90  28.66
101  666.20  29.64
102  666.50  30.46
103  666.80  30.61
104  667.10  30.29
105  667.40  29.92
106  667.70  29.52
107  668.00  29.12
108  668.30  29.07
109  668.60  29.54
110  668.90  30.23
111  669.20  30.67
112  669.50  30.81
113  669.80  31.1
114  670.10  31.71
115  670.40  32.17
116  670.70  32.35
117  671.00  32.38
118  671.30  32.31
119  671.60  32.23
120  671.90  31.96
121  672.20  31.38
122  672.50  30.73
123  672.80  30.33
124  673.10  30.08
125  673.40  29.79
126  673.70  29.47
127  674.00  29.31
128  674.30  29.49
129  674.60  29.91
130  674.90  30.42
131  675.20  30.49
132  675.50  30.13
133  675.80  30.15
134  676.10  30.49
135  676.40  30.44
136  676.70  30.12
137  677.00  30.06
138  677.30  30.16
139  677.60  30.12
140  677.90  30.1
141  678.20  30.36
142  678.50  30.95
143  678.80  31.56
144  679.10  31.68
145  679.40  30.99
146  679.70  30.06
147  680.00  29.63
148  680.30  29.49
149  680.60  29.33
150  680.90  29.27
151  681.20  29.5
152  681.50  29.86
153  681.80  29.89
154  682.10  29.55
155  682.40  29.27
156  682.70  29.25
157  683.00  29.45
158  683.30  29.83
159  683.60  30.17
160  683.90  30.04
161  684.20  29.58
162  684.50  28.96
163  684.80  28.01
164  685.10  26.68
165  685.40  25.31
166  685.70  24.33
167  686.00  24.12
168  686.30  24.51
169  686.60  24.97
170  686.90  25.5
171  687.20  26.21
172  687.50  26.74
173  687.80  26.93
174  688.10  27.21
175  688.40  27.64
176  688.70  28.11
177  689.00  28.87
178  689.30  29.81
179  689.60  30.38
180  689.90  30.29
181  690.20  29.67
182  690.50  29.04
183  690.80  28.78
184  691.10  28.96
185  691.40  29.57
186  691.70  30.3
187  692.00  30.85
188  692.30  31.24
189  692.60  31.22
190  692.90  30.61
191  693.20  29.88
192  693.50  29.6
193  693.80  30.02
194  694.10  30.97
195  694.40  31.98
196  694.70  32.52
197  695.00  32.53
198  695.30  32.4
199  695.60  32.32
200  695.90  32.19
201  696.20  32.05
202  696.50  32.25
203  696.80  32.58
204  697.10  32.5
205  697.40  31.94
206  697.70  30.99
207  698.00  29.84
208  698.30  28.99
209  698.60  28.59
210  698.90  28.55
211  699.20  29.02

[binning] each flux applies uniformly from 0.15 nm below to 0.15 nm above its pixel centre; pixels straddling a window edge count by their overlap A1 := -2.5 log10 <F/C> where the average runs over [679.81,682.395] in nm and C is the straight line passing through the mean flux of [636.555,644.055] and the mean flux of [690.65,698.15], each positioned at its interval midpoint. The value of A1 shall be 0.057 mag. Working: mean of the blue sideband 31.2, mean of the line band 29.6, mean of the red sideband 31.1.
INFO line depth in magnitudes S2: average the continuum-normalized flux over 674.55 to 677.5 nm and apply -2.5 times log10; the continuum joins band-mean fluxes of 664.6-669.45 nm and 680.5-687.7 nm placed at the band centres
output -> -0.06 mag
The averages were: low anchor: 29.5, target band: 30.2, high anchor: 27.9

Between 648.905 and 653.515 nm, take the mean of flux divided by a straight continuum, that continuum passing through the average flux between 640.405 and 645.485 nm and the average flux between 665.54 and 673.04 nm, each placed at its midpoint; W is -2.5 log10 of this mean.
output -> -0.05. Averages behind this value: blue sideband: 29.9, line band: 31.5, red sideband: 30.6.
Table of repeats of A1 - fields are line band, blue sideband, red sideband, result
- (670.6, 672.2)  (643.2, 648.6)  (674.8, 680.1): -0.07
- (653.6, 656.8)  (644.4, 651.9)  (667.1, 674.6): -0.10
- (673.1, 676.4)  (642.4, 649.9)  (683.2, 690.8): -0.07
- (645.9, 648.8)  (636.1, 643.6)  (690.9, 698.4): 0.07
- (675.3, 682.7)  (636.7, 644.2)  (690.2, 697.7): 0.04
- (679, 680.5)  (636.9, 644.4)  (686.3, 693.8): -0.04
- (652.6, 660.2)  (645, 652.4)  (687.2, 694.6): -0.07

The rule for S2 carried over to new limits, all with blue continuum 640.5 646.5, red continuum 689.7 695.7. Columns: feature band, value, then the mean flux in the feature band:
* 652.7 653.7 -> -0.05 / 31.1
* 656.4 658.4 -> -0.10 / 32.7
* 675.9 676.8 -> 0.00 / 30.4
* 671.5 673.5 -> -0.03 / 30.9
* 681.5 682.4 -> 0.03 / 29.7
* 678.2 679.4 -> -0.03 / 31.2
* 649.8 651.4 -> -0.09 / 32.1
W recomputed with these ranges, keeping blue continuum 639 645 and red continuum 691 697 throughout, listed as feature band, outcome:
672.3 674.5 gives 0.04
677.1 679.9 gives 0.01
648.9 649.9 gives -0.03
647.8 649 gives 0.03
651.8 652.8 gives -0.01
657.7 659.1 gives 0.01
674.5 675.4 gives 0.02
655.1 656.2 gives -0.09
